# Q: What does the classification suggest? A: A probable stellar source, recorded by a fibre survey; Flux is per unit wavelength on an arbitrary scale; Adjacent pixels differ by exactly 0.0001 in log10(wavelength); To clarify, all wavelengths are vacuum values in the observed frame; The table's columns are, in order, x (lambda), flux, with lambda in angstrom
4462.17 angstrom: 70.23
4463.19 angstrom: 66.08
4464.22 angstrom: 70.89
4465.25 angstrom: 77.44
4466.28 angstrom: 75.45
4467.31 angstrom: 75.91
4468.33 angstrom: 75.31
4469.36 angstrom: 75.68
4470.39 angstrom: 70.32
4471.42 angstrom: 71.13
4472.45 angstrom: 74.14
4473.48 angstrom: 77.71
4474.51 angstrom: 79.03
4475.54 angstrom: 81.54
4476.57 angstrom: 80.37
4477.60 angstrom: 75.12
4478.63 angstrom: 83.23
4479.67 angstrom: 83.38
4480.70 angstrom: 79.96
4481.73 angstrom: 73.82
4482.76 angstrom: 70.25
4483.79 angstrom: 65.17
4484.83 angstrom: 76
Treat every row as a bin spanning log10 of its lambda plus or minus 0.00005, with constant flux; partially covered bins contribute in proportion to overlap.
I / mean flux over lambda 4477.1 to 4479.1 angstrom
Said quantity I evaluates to 79.2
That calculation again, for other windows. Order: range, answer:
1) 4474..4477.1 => 80.3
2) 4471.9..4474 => 75.8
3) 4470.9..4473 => 72.7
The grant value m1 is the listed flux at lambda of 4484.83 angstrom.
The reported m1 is 76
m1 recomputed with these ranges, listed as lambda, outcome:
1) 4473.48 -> 77.71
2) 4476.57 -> 80.37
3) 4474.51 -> 79.03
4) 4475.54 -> 81.54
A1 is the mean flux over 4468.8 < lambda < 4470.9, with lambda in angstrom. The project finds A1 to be 73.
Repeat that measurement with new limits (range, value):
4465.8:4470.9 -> 74.6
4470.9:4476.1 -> 76.7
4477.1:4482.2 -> 79.1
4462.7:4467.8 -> 73.1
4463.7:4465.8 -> 74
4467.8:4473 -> 73.4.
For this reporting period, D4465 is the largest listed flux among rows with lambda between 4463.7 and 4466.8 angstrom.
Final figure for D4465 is 77.44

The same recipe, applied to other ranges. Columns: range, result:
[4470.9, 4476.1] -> 81.54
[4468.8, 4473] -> 75.68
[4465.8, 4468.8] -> 75.91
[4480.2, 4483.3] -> 79.96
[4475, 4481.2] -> 83.38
